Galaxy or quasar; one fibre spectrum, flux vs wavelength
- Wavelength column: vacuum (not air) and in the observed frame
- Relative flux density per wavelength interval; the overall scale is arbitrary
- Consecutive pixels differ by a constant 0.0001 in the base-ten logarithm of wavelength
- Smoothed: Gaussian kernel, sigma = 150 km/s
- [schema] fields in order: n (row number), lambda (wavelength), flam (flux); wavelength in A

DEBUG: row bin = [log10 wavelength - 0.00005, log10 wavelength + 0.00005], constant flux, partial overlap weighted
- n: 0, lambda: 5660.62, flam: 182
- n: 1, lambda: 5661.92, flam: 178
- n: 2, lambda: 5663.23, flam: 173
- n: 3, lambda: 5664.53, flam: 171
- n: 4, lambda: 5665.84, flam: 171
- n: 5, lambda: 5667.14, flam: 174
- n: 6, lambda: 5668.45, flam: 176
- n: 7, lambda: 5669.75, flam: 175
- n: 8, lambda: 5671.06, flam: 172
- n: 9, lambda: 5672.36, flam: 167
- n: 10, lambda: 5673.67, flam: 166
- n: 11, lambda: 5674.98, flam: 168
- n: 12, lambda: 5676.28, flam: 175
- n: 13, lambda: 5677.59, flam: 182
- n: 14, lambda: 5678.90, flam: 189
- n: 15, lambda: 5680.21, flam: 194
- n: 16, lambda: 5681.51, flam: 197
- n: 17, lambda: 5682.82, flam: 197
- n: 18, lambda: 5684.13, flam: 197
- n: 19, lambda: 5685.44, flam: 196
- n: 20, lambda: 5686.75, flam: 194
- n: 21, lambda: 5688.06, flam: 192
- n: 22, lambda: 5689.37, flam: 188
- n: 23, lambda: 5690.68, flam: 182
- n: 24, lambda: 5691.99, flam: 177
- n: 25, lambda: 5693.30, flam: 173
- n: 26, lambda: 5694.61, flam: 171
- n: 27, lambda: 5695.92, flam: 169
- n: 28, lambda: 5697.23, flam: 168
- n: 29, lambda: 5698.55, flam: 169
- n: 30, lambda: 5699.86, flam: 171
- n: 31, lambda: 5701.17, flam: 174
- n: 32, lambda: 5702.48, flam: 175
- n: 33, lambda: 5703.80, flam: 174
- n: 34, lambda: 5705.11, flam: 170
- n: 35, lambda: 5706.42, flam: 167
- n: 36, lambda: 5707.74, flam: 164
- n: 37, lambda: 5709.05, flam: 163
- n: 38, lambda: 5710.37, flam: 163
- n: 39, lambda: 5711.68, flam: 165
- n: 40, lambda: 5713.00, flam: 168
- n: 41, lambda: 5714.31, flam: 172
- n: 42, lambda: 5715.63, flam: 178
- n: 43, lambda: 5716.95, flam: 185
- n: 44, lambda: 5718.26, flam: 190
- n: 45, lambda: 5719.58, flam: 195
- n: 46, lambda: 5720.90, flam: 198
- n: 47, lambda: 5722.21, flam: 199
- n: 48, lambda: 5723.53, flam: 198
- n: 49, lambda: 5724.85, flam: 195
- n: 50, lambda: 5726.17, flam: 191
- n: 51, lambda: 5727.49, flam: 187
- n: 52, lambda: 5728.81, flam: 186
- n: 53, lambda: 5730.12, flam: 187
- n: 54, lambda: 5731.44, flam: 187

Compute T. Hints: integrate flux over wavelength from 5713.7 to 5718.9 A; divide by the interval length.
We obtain 181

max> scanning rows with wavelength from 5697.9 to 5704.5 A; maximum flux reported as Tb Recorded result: 175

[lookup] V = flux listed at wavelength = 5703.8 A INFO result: 174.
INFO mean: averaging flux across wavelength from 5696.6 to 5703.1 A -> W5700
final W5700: 171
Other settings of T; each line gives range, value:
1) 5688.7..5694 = 180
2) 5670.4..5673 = 170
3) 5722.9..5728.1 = 193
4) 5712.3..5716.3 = 172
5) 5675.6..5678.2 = 179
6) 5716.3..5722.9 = 194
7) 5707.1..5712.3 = 164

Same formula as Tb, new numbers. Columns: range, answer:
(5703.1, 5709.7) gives 174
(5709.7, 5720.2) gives 195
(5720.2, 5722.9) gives 199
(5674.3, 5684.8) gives 197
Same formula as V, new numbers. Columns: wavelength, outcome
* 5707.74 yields 164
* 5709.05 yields 163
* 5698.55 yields 169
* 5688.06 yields 192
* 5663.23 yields 173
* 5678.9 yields 189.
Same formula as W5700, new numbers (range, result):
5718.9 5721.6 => 197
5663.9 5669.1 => 173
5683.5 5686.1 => 196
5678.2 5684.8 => 195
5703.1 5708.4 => 169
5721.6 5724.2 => 198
